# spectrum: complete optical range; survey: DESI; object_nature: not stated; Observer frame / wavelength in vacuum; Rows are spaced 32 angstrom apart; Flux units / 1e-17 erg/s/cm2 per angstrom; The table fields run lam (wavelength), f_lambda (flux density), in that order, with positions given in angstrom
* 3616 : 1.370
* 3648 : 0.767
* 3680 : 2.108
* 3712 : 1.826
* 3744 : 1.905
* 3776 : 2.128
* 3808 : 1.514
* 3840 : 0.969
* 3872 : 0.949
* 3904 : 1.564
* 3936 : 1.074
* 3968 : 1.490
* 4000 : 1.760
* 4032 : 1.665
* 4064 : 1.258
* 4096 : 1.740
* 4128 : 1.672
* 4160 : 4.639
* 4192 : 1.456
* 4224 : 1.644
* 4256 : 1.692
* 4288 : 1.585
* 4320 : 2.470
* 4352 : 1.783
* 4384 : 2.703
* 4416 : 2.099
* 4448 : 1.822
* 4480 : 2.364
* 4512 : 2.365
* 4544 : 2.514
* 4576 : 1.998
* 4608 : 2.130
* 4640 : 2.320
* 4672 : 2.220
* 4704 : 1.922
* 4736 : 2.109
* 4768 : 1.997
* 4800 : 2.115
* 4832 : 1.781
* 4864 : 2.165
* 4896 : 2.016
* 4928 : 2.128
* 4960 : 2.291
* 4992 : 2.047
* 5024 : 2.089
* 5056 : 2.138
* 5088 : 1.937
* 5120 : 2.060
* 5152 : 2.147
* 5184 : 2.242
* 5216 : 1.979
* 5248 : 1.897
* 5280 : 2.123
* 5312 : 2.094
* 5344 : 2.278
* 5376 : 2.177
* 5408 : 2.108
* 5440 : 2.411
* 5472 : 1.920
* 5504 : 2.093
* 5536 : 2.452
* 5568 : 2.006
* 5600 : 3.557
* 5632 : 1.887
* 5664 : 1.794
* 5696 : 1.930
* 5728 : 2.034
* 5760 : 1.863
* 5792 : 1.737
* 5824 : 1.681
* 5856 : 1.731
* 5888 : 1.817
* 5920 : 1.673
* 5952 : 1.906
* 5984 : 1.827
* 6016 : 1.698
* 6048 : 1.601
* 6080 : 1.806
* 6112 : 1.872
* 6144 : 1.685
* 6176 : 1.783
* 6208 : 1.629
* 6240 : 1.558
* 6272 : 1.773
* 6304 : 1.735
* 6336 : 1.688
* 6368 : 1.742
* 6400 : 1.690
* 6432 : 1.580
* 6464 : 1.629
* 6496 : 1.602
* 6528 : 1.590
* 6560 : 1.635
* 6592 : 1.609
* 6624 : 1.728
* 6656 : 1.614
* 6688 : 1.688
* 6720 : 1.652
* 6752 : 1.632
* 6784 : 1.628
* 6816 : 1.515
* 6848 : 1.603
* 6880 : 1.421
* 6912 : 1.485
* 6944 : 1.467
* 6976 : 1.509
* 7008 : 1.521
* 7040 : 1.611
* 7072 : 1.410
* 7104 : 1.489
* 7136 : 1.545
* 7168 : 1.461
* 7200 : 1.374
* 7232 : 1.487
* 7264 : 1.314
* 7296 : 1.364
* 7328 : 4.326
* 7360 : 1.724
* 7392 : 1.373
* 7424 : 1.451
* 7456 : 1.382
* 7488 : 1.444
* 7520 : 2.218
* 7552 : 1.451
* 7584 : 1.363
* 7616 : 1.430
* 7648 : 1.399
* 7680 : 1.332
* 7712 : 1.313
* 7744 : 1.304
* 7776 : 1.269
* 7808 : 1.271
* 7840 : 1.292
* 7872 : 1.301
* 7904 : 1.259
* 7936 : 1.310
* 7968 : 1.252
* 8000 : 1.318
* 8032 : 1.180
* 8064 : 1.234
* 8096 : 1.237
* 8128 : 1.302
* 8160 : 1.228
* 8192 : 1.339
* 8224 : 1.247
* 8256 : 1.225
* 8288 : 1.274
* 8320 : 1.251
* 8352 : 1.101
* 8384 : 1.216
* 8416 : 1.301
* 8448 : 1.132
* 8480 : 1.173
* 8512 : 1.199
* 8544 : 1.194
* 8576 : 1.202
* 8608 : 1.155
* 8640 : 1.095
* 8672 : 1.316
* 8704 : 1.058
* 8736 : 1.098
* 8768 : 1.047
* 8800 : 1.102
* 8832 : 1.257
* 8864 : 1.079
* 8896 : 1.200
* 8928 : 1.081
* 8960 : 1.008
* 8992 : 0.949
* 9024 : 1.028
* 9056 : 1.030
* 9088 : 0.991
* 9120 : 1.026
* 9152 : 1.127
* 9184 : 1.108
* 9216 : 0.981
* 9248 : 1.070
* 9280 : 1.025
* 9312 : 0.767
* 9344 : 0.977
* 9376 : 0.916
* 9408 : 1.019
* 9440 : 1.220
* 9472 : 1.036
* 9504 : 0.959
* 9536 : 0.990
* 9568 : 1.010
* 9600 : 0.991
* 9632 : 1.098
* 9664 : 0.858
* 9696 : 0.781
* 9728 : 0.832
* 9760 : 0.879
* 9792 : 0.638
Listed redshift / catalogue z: 0.12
